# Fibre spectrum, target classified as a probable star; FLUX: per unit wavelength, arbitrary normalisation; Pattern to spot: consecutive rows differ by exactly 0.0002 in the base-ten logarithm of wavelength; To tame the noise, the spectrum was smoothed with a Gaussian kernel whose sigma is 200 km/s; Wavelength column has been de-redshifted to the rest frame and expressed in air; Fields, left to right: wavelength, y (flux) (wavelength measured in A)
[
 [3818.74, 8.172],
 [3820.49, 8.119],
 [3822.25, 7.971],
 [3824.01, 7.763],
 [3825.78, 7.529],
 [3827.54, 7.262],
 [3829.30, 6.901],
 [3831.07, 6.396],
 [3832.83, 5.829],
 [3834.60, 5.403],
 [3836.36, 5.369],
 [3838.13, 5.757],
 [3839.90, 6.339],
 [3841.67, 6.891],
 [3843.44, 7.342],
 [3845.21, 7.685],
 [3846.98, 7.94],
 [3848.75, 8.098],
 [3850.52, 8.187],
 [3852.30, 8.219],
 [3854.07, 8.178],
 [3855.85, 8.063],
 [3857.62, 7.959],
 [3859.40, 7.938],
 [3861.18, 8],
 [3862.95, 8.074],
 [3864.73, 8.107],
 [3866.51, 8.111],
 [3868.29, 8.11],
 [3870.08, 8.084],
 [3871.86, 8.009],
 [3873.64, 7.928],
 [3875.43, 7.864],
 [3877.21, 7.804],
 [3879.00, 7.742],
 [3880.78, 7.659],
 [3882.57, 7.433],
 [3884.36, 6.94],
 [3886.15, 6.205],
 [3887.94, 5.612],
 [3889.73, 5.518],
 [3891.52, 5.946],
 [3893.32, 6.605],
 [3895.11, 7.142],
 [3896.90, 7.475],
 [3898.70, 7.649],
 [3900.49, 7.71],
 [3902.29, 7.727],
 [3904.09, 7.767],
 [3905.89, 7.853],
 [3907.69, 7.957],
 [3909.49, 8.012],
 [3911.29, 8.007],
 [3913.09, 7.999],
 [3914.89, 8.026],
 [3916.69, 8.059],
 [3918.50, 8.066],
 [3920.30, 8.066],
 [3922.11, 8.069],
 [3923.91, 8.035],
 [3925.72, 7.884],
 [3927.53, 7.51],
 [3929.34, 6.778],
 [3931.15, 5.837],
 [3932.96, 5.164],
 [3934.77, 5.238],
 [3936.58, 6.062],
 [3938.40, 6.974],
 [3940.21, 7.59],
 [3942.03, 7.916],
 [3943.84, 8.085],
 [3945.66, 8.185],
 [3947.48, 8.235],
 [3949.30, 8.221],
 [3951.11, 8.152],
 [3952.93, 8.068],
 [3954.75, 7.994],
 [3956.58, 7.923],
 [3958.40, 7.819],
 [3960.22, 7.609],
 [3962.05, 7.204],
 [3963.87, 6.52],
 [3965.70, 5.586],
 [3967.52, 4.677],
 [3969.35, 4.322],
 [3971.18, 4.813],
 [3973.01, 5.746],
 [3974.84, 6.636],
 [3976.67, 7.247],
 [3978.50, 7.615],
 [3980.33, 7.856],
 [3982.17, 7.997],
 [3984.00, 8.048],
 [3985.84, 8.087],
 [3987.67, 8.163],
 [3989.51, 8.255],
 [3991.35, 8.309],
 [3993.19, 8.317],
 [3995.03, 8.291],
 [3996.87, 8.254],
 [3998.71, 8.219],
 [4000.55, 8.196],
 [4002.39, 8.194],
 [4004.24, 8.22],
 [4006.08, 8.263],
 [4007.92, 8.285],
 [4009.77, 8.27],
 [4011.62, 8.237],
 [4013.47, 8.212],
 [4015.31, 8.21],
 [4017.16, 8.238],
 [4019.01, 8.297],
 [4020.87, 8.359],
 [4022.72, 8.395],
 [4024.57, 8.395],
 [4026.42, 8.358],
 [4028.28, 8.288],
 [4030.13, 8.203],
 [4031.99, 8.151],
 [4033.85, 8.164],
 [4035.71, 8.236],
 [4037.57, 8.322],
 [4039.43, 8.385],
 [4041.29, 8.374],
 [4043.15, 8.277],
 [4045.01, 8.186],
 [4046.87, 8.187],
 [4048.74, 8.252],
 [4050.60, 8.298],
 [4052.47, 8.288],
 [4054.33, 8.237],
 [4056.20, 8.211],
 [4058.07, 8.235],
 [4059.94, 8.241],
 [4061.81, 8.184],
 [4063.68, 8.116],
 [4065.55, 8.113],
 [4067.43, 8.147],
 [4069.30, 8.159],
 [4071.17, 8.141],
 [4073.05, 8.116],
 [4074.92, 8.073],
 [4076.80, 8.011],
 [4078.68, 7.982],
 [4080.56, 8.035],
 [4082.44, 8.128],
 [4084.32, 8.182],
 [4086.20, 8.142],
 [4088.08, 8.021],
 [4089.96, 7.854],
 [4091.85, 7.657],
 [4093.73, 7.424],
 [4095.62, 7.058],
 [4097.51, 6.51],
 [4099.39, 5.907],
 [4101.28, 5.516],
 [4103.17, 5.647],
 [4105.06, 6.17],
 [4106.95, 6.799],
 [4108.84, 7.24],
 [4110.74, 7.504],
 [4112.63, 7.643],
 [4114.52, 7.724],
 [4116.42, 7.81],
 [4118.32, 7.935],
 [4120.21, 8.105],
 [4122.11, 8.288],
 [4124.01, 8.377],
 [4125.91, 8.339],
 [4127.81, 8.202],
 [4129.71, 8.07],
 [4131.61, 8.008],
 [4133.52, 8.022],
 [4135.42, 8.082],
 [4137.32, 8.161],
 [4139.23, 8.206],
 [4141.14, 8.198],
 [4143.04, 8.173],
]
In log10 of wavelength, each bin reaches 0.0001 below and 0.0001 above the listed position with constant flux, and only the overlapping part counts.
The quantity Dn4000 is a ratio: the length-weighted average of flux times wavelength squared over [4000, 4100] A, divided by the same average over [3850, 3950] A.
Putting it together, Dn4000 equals 1.16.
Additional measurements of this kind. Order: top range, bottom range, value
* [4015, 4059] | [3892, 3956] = 1.16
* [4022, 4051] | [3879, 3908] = 1.26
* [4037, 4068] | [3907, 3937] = 1.20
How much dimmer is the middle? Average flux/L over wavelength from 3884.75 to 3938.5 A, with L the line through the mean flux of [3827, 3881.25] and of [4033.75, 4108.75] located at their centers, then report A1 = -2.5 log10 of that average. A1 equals 0.06 mag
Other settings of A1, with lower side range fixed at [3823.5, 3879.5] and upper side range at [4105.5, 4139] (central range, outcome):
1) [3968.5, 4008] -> 0.01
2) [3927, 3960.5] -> 0.04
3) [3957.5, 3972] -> 0.25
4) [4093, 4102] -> 0.21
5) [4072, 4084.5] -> -0.03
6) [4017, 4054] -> -0.07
